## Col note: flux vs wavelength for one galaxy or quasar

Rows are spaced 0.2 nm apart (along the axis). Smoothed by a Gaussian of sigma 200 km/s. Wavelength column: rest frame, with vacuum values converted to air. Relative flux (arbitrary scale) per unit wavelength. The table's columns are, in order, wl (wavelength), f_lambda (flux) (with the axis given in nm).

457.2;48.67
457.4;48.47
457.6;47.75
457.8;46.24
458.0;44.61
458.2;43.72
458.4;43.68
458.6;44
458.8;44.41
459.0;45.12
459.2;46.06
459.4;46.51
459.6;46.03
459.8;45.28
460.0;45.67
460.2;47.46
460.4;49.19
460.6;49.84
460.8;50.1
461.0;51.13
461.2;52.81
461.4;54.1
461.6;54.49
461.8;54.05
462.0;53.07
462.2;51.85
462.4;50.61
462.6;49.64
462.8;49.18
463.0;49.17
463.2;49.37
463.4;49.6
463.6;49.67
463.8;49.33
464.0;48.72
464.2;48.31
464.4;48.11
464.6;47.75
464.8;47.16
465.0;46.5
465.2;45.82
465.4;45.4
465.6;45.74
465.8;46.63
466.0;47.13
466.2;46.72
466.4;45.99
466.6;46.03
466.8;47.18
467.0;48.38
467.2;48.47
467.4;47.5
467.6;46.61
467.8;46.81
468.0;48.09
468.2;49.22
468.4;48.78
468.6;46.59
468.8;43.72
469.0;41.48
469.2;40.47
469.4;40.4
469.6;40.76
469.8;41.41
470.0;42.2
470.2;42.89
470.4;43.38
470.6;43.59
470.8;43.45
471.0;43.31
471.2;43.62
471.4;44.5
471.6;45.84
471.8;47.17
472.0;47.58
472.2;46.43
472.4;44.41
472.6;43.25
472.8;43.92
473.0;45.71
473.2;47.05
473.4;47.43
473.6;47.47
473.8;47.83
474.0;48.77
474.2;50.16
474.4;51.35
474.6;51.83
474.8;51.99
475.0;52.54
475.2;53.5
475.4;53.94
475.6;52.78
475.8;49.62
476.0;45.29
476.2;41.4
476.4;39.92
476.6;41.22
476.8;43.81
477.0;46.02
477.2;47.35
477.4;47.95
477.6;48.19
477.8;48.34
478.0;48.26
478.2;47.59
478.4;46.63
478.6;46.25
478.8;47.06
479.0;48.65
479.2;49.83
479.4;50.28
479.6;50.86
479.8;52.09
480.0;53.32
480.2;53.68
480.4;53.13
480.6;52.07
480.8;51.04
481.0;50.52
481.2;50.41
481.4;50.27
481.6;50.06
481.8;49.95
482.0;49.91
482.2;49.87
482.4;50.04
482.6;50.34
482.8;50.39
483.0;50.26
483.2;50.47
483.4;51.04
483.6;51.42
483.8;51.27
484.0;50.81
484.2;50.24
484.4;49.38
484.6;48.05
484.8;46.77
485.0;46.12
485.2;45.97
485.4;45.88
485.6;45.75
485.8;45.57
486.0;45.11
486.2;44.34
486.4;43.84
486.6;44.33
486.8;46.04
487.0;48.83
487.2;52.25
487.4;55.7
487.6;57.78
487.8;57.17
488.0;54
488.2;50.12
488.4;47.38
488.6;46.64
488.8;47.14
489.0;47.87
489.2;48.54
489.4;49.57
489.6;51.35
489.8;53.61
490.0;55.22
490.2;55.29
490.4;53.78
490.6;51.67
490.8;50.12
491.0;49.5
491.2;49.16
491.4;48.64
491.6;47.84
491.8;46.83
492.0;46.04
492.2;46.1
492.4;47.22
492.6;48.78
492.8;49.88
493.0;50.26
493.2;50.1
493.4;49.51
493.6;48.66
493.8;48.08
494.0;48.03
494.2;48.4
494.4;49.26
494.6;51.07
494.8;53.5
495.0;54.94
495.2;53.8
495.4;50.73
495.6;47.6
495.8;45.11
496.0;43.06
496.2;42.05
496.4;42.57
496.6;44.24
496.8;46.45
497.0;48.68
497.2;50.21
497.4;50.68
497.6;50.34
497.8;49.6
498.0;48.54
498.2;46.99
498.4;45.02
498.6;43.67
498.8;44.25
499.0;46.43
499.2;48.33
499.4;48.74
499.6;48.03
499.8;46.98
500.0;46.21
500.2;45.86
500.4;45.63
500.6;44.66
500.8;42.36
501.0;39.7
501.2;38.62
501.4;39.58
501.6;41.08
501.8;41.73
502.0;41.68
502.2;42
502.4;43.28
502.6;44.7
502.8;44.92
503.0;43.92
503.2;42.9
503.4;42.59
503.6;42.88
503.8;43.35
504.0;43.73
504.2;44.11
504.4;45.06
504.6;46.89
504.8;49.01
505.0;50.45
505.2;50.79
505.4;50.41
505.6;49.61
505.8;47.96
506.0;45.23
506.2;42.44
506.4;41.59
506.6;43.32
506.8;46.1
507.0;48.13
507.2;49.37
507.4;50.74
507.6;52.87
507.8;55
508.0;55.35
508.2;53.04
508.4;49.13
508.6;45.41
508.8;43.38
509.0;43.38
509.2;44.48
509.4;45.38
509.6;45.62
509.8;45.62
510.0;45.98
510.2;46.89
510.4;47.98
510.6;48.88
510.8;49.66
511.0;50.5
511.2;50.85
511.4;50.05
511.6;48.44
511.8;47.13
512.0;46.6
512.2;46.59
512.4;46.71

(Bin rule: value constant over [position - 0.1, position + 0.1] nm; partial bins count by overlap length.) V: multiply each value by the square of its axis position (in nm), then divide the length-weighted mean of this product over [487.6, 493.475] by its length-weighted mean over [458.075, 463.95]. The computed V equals 1.2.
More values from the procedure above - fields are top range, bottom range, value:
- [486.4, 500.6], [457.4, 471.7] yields 1.18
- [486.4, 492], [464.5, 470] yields 1.21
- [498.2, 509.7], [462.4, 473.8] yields 1.15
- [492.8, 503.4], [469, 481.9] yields 1.07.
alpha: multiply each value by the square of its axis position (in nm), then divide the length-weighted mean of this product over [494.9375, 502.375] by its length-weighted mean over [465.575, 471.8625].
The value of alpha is 1.15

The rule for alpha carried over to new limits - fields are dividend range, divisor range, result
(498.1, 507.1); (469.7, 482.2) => 1.05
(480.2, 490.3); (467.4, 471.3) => 1.21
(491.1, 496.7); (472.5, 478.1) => 1.09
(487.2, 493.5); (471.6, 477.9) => 1.13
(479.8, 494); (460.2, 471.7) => 1.15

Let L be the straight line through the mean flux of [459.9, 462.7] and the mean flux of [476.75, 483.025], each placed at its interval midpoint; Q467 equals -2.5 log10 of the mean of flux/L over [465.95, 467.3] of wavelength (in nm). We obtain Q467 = 0.08 mag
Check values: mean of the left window 51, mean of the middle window 47.1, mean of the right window 49.5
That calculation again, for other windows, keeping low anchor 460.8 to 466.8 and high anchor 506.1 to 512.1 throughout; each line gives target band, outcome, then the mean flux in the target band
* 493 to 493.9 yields -0.02 mag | 49.2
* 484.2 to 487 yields 0.05 mag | 46.2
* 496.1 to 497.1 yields 0.08 mag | 44.8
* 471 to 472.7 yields 0.08 mag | 45.2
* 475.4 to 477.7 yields 0.06 mag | 46.1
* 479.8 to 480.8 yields -0.09 mag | 52.8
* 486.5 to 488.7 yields -0.06 mag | 50.9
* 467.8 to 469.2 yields 0.07 mag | 45.9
